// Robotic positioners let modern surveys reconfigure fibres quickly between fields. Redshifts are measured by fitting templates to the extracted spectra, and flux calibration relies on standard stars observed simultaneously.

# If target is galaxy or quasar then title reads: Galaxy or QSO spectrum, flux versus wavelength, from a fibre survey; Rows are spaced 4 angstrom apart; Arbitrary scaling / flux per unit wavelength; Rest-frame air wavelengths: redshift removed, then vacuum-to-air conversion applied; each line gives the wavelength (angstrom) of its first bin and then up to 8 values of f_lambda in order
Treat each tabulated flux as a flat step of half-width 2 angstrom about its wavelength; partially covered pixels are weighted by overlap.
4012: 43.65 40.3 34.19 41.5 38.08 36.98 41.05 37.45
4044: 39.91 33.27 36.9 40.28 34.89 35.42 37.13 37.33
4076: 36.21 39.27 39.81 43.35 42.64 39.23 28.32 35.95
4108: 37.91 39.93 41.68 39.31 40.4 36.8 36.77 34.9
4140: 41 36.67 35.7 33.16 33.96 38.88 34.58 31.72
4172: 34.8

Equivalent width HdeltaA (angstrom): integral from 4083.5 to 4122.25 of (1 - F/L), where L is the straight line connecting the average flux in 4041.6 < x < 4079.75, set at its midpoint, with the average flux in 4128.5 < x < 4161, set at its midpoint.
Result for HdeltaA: -2.3 angstrom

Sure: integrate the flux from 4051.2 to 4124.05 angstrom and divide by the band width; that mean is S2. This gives 38.2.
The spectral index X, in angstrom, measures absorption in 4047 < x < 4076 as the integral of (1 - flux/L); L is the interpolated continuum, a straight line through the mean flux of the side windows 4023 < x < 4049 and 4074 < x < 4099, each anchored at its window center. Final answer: 1.8 angstrom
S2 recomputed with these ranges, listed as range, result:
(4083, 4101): 39.2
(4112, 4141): 38.7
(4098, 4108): 33.3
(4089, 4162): 37.5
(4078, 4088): 40.3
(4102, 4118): 38.9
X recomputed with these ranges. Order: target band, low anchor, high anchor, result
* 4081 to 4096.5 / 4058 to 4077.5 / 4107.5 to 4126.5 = -1.5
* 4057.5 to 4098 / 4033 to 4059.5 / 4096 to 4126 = -0.8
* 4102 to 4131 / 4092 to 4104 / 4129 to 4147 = -1.9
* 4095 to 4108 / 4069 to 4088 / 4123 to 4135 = 1.2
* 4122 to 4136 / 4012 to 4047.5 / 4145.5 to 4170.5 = -0.8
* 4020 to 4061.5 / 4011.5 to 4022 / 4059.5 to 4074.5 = -0.3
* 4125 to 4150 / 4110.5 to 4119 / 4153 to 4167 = 0.6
